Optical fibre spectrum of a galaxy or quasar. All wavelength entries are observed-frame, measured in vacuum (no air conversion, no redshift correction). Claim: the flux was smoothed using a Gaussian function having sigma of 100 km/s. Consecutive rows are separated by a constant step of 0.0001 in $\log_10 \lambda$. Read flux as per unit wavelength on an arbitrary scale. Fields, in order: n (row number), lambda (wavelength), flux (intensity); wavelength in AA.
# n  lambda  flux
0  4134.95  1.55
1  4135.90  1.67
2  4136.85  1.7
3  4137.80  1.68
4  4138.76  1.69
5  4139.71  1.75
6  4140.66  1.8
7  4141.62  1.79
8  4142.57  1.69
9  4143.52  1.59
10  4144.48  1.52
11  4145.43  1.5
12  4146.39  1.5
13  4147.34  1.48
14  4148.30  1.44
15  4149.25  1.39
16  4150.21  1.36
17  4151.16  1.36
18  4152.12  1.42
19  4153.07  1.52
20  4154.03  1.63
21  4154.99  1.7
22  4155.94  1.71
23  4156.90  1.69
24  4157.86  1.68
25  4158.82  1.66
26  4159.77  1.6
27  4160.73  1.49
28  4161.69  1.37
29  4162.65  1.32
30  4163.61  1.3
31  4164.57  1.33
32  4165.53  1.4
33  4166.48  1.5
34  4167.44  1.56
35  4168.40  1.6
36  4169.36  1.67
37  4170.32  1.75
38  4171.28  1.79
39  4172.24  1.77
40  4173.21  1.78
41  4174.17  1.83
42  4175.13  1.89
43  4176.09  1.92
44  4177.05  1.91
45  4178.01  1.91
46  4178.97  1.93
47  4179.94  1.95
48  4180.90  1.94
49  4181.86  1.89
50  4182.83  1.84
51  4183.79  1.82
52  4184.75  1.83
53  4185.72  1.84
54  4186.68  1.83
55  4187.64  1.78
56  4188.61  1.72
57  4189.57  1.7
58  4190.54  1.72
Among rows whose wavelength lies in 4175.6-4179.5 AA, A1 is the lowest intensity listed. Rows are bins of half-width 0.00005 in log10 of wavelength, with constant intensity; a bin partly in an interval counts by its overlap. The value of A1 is 1.91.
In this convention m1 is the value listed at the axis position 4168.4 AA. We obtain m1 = 1.6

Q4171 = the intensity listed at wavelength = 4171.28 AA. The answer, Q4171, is 1.79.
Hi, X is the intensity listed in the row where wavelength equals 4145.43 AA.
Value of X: 1.5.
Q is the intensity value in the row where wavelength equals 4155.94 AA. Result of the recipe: 1.71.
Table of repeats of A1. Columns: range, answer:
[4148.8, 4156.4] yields 1.36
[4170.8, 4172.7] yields 1.77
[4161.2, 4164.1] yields 1.3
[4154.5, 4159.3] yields 1.66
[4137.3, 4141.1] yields 1.68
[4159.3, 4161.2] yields 1.49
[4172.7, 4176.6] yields 1.78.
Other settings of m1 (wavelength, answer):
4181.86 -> 1.89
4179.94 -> 1.95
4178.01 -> 1.91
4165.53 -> 1.4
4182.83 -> 1.84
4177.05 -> 1.91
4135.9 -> 1.67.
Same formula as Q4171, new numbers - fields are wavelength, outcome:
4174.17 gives 1.83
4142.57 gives 1.69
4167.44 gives 1.56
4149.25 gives 1.39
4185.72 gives 1.84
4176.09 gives 1.92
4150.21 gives 1.36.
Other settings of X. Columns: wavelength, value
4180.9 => 1.94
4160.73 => 1.49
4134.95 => 1.55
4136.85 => 1.7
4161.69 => 1.37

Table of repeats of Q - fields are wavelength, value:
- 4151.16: 1.36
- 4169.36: 1.67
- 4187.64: 1.78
